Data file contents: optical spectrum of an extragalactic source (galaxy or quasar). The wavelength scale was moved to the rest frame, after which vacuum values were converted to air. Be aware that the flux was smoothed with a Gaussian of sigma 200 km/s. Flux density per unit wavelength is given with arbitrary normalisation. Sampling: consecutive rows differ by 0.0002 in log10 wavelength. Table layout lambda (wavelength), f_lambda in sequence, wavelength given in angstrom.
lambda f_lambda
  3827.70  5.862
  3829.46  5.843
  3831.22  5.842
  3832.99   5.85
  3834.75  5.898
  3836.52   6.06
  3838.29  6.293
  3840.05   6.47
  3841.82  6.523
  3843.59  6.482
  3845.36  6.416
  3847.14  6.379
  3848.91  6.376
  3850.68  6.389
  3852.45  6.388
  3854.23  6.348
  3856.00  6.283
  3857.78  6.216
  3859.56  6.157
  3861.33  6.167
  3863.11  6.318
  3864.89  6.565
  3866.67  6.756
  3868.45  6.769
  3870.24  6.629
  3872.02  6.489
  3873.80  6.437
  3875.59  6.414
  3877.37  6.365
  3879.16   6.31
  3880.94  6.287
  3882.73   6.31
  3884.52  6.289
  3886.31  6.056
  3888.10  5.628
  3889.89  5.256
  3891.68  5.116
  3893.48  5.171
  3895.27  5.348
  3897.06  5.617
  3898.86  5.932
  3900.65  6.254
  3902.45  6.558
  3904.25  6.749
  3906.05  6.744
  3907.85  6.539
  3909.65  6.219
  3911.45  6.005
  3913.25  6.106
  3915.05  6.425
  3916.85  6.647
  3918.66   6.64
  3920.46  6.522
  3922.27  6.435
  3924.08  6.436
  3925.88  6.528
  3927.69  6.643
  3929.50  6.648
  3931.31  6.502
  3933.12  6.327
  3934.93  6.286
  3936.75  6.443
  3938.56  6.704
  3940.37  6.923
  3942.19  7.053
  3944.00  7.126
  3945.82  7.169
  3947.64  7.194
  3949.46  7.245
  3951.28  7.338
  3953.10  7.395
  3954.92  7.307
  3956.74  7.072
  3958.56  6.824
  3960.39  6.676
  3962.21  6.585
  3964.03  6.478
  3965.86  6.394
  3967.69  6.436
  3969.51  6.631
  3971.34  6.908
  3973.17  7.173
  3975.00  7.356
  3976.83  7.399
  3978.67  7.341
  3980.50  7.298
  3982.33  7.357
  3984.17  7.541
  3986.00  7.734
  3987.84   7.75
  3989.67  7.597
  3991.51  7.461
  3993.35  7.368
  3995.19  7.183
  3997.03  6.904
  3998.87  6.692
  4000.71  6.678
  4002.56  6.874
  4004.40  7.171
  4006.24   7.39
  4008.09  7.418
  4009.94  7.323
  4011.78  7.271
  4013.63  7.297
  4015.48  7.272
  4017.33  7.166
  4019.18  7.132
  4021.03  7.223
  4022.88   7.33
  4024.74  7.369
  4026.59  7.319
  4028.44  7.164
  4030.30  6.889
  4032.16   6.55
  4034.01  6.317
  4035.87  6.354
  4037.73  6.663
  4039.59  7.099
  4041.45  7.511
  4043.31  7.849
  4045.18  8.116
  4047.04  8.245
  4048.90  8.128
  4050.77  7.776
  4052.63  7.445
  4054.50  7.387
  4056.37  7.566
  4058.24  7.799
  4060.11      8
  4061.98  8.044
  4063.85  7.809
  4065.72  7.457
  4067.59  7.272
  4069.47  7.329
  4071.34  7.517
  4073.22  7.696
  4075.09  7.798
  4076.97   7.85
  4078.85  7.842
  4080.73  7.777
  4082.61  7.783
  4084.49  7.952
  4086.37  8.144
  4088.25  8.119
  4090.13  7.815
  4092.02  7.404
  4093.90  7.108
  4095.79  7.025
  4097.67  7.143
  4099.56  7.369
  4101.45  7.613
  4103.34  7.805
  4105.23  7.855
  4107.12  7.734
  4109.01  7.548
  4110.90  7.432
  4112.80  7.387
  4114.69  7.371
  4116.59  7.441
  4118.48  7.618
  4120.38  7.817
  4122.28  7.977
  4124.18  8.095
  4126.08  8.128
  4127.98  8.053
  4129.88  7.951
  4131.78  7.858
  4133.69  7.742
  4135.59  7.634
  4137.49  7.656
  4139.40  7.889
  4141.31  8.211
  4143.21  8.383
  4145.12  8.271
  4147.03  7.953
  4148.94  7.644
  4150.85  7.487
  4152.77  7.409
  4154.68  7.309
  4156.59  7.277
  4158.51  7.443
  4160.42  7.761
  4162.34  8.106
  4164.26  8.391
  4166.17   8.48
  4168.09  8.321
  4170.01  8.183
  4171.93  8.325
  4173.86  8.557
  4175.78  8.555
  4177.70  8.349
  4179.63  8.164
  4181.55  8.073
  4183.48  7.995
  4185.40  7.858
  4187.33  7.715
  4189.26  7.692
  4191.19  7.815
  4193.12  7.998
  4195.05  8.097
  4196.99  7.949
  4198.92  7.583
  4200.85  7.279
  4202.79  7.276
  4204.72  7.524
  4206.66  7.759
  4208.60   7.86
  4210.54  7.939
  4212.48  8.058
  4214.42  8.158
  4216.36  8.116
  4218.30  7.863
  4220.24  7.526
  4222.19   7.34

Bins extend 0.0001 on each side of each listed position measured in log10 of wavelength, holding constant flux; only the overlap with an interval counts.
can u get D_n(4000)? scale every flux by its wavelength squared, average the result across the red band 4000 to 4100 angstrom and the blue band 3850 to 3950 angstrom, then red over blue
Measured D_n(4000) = 1.26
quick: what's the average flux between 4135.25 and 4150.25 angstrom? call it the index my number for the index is 7.96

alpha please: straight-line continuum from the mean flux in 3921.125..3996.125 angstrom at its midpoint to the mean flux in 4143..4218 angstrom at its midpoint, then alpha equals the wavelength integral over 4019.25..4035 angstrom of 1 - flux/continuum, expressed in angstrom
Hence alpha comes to 0.5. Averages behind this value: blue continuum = 6.98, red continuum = 7.92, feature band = 7.02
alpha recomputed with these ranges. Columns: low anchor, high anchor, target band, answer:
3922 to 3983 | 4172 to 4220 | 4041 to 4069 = -1.7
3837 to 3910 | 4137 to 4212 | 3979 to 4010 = -1.6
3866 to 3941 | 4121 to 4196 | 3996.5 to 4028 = -0.7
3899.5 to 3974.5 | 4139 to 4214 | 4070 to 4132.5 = -1.3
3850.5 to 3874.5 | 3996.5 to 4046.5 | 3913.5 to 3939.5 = 0.8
